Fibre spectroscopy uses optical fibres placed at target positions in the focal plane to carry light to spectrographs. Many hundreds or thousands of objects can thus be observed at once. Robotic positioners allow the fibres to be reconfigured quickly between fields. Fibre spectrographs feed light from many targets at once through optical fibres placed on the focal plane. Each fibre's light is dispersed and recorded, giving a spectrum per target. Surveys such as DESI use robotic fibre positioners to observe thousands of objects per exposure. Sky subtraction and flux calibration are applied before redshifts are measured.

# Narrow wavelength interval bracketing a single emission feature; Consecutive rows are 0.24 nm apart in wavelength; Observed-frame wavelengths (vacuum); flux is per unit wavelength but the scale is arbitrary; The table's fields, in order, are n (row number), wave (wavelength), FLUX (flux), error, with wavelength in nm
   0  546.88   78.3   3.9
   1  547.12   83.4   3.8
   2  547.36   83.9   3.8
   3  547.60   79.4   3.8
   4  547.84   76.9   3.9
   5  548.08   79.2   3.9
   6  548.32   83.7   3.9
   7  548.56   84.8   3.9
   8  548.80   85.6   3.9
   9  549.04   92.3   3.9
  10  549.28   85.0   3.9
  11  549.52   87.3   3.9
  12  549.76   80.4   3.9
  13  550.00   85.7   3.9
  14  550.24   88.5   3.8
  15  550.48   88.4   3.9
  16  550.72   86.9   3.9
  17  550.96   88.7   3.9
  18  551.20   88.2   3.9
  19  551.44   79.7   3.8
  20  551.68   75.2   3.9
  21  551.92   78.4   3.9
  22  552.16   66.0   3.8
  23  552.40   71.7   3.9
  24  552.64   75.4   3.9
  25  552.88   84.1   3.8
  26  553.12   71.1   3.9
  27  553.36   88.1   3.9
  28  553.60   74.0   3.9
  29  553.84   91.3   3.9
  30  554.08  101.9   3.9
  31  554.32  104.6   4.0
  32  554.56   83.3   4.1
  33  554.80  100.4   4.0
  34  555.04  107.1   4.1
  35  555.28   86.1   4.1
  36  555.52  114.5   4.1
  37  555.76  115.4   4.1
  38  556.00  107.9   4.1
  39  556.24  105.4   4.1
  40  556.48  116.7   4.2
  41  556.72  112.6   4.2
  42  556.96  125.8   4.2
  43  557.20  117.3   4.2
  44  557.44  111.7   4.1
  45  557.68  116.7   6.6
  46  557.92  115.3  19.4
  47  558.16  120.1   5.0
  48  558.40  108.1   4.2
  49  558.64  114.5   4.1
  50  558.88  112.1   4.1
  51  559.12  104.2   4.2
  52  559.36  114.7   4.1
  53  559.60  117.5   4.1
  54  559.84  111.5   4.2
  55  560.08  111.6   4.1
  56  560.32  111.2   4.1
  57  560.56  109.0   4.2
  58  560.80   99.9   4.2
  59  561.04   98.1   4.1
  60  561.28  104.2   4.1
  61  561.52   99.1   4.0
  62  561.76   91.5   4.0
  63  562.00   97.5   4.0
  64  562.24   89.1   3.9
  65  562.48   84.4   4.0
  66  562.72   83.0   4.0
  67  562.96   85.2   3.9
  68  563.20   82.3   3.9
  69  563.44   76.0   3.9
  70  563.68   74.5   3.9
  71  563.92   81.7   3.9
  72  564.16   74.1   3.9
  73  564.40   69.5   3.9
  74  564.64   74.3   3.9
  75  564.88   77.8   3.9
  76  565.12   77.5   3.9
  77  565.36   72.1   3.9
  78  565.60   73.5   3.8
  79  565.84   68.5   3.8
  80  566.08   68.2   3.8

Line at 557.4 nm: C IV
